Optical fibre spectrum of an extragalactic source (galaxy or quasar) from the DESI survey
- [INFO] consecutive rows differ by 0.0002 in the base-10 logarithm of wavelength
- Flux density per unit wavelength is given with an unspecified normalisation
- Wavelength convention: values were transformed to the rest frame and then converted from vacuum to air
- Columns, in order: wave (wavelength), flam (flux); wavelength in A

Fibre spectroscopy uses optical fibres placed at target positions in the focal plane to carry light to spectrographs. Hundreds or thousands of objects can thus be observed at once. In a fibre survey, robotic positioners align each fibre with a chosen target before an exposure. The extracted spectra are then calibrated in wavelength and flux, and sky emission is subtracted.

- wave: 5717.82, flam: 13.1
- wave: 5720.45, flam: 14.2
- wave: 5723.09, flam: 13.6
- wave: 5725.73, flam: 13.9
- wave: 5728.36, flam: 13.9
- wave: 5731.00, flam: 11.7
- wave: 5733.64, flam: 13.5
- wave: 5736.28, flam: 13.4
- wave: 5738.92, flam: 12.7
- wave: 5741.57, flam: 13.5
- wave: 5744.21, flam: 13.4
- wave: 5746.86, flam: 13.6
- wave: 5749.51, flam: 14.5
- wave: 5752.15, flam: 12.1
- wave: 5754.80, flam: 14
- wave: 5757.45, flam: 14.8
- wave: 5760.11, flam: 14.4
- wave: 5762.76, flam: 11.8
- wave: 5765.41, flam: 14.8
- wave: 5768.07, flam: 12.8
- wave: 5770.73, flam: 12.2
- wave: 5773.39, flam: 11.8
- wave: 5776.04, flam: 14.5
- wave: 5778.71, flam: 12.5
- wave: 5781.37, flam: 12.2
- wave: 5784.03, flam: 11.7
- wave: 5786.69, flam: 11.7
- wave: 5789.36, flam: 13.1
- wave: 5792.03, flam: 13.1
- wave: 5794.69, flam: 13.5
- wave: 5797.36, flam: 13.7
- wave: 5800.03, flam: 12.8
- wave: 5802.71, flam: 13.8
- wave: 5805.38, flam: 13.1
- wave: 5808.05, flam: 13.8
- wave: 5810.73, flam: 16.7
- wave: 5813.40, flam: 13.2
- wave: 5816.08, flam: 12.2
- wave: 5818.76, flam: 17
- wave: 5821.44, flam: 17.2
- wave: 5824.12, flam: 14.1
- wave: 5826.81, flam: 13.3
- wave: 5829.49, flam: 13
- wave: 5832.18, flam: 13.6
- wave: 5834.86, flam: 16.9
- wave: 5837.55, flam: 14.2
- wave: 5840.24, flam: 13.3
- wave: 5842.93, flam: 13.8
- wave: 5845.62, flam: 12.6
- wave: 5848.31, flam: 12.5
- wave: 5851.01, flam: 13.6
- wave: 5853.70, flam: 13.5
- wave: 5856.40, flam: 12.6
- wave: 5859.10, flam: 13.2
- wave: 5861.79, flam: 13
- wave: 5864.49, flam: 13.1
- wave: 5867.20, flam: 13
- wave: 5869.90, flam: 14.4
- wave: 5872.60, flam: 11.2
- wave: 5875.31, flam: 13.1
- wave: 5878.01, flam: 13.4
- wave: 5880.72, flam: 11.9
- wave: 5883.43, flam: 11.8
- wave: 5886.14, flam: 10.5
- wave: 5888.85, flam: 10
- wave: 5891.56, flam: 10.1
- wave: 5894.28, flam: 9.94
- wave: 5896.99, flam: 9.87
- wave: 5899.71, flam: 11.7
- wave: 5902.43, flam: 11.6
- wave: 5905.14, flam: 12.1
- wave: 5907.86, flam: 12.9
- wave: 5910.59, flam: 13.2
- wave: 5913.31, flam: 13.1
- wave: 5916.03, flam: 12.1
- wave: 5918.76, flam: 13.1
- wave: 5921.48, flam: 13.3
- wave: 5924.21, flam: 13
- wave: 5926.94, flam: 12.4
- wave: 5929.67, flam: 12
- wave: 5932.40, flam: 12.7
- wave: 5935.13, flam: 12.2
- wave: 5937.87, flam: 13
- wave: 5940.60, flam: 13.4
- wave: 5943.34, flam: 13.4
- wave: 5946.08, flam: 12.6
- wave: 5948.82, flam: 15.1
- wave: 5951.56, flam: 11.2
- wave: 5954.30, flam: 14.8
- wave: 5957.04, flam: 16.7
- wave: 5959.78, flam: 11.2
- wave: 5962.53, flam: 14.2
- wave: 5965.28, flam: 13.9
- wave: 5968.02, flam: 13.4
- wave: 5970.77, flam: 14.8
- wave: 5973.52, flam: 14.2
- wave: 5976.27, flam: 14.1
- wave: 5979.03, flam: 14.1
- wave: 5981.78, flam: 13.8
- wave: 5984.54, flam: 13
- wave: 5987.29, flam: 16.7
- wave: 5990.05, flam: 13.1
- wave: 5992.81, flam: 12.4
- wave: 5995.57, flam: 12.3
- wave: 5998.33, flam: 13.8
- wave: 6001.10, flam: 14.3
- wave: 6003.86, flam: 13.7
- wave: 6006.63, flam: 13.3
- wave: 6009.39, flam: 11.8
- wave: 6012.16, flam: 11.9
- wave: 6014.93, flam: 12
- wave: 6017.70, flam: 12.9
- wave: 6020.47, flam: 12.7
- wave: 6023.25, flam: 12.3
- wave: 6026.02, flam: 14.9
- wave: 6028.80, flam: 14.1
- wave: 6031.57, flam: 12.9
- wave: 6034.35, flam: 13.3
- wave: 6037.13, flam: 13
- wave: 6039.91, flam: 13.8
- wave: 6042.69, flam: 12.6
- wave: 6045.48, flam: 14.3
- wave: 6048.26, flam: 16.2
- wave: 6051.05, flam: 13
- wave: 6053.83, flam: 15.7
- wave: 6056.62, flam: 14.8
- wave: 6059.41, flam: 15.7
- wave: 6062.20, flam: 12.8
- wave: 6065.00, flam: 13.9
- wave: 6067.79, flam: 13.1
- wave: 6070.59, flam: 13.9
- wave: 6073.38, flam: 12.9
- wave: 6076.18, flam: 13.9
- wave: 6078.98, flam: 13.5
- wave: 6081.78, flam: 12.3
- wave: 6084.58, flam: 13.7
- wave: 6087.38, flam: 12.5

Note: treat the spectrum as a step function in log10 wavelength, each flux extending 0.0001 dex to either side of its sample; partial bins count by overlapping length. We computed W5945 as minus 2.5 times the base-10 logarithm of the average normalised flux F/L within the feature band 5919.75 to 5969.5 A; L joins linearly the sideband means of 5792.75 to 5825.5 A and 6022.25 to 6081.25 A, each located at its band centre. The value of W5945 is 0.06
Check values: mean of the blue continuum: 14.2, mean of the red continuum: 13.8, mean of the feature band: 13.3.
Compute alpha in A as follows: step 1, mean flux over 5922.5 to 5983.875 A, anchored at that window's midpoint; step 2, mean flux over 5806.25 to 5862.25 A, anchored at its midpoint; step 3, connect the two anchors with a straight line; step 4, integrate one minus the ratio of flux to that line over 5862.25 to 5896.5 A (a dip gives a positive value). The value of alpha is 4.81 A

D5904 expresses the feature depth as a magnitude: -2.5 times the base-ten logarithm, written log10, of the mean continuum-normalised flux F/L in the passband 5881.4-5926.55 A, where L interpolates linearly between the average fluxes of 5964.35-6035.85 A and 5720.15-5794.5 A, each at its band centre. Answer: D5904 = 0.135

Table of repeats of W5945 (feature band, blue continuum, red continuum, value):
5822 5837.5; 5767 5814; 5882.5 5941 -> -0.13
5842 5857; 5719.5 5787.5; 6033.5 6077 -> 0.03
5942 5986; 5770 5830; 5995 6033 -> -0.05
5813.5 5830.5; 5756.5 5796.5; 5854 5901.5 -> -0.15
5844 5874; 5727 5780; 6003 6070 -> 0.03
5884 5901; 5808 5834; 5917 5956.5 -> 0.29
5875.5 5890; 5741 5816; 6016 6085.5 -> 0.15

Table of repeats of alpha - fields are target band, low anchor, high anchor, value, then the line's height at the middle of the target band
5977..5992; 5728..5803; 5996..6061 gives -0.6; 13.5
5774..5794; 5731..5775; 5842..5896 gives 0.5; 13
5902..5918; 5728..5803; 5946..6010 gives 1.1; 13.5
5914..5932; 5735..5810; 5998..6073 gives 1.0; 13.4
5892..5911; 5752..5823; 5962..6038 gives 2.8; 13.5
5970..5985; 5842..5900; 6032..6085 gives -1.0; 13.1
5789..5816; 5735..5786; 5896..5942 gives -1.3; 13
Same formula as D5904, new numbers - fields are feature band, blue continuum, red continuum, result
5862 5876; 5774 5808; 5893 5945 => -0.03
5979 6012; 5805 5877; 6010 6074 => 0.01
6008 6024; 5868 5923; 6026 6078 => 0.10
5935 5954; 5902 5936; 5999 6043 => -0.03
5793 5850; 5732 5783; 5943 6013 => -0.05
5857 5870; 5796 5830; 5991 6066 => 0.07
